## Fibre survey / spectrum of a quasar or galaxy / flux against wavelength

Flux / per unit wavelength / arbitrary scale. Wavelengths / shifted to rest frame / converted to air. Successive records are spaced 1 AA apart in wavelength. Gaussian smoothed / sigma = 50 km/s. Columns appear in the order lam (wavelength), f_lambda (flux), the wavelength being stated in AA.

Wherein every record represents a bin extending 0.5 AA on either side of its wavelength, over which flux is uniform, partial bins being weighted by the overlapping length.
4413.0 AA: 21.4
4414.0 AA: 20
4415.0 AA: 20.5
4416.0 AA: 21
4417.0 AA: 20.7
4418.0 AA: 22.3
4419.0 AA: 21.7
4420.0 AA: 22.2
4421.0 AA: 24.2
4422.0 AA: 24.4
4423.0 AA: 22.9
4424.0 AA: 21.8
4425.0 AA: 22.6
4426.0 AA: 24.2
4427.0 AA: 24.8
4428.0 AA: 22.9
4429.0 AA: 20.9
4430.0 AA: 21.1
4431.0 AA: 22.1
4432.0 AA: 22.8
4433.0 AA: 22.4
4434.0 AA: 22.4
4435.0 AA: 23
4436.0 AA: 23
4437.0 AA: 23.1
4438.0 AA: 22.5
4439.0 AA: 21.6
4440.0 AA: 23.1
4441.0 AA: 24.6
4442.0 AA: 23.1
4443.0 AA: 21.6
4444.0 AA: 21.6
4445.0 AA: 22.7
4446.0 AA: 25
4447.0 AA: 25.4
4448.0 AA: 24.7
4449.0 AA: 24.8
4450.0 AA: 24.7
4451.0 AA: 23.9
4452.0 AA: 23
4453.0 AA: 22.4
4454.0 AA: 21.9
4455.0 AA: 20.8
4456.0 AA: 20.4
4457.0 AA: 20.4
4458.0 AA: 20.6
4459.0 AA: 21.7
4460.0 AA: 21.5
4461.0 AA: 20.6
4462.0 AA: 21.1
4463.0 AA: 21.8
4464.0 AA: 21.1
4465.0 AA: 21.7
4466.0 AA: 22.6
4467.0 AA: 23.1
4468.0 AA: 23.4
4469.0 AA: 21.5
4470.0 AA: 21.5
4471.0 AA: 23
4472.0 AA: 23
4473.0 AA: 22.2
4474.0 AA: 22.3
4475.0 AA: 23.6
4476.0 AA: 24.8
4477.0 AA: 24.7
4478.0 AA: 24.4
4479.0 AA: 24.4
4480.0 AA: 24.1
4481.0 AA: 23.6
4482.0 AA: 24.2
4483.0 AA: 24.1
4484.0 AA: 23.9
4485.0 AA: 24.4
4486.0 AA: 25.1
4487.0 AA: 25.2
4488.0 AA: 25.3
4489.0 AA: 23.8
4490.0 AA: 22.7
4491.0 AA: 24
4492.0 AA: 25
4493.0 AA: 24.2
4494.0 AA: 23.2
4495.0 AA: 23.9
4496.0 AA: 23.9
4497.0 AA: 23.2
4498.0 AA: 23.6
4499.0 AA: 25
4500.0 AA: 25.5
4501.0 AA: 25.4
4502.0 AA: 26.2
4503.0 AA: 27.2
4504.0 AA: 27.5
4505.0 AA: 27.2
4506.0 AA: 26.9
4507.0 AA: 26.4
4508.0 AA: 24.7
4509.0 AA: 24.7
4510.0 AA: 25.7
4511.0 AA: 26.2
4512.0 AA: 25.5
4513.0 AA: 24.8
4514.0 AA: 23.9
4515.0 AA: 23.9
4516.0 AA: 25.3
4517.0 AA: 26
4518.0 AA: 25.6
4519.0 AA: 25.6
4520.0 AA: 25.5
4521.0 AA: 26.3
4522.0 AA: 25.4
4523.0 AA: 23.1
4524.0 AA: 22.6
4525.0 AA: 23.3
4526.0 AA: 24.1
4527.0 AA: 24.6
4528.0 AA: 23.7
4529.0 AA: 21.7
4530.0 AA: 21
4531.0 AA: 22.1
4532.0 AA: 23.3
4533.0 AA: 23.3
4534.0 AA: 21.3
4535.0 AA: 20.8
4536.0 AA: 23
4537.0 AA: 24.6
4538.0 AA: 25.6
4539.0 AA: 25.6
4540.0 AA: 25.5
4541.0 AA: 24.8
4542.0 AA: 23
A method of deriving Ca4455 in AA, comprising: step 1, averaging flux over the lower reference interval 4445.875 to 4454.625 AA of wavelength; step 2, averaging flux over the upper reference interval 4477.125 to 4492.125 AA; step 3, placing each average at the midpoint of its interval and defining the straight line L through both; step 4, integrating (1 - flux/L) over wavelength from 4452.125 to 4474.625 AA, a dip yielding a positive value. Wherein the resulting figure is 2.1 AA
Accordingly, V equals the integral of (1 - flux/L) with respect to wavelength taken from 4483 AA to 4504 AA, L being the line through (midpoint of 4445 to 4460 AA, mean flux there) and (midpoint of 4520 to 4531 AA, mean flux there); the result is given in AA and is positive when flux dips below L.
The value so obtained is -1.2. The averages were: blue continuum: 22.8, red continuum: 23.6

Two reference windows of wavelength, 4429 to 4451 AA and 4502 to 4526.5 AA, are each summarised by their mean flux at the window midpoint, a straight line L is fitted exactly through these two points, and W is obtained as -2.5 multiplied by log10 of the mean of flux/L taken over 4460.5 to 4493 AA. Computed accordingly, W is 0.04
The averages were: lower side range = 23.1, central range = 23.3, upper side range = 25.3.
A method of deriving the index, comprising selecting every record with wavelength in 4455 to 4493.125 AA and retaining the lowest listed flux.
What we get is 20.4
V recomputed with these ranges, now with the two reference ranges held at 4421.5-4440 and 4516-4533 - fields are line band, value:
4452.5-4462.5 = 0.84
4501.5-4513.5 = -1.17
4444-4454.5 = -0.36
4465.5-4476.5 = 0.21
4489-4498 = -0.07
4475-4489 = -0.60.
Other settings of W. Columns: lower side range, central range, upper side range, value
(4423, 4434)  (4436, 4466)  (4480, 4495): 0.03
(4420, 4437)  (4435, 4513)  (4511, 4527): 0.01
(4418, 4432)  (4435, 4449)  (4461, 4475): -0.04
